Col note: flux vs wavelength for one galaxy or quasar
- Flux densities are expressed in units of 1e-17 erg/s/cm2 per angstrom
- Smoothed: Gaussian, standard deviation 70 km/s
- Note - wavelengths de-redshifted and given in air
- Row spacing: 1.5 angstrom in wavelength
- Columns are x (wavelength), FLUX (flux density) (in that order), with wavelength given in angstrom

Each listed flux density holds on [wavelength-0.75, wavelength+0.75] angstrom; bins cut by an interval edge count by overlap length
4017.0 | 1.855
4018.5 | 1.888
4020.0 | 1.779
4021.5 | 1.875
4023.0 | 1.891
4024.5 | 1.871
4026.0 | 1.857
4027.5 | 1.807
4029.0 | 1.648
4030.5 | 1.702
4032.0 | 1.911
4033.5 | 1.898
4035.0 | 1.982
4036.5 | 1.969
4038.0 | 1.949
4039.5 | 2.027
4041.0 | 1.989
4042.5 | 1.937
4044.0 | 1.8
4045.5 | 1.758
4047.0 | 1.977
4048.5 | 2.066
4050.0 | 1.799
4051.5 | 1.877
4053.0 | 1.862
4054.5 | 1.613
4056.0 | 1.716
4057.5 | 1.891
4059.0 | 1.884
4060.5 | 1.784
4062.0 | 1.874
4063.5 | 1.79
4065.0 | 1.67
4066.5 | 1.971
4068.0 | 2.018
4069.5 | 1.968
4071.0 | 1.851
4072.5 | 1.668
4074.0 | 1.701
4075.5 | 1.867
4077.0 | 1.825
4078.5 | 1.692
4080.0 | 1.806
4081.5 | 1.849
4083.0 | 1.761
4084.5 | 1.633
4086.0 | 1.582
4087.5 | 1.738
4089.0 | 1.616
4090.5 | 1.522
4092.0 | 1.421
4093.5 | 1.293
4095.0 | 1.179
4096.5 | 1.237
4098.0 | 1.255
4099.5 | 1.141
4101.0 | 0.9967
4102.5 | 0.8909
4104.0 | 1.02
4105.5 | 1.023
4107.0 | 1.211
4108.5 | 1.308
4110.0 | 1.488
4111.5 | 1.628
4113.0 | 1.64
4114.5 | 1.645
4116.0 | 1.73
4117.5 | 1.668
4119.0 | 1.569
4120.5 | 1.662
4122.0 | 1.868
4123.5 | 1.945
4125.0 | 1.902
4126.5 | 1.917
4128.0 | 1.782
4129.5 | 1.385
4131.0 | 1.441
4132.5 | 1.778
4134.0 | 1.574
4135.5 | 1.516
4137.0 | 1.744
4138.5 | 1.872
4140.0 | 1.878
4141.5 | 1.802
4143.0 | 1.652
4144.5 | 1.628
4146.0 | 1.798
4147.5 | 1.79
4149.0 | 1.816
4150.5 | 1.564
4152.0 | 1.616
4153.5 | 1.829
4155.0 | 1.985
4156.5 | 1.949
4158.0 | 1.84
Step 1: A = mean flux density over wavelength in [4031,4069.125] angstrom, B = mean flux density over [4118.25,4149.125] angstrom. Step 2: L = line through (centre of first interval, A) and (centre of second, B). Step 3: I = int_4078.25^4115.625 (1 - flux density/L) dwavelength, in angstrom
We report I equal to 7.77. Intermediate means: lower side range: 1.88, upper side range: 1.73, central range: 1.42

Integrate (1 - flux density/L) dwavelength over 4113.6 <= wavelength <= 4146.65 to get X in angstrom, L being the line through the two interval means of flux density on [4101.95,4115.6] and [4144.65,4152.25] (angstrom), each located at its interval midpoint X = -3.9 angstrom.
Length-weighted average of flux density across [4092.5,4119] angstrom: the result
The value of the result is 1.32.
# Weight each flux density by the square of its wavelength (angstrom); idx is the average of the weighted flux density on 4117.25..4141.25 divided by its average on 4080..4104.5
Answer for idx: 1.3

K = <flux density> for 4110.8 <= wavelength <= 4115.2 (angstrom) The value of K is 1.64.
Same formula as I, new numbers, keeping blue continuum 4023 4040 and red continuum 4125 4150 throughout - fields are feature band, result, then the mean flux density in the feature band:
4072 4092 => 1.07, 1.7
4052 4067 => 0.22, 1.8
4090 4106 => 5.39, 1.18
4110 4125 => 0.34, 1.7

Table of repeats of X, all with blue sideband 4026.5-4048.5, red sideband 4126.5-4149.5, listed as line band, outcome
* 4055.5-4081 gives 0.11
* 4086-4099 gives 2.73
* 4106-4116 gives 1.48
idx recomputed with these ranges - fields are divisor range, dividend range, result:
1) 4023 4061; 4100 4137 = 0.85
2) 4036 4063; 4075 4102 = 0.82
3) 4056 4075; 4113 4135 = 0.95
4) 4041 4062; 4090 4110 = 0.66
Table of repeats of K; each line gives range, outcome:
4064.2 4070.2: 1.91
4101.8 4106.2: 0.978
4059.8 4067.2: 1.82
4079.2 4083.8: 1.8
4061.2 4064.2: 1.83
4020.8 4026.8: 1.87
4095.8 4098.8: 1.24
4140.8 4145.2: 1.69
